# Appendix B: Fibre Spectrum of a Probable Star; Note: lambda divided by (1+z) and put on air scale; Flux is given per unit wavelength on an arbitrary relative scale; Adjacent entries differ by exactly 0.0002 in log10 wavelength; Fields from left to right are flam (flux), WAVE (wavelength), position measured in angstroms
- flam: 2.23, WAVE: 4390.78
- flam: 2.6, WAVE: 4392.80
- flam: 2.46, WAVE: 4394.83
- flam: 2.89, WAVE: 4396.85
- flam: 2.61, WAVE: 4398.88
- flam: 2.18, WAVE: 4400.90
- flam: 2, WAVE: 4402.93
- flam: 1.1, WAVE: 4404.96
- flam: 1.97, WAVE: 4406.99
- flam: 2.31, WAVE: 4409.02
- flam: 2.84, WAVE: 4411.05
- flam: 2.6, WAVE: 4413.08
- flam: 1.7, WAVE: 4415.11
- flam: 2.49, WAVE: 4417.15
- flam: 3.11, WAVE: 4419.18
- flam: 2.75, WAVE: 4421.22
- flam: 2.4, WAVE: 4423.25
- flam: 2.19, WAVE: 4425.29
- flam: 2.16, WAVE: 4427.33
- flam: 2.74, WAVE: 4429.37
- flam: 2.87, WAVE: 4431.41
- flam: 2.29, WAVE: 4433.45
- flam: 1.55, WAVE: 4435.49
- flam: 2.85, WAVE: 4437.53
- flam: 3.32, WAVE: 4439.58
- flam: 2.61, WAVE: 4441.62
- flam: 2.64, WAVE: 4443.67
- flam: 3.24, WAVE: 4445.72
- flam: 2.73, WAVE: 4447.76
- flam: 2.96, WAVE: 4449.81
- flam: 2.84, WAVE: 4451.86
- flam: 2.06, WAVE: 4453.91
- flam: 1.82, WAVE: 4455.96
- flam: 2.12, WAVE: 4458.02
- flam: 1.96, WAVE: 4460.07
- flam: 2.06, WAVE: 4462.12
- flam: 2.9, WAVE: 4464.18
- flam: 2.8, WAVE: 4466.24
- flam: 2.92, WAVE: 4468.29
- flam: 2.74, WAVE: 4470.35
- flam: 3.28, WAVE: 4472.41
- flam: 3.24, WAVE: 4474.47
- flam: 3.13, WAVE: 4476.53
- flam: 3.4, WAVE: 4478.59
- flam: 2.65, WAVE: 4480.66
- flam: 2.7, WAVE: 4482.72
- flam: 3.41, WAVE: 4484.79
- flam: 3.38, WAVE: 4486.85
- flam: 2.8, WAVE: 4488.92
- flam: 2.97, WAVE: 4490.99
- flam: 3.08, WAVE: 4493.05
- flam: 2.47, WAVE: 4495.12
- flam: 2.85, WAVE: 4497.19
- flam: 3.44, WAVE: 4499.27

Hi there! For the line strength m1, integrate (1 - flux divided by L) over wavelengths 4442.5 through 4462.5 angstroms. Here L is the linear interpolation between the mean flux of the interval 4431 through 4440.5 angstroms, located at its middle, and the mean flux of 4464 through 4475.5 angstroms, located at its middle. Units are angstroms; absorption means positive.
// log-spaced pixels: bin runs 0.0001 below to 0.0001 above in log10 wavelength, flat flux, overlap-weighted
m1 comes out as 2.1 angstroms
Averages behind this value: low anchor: 2.55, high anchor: 2.99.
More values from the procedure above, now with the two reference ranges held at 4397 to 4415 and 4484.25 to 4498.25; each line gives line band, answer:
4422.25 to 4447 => -1.0 angstroms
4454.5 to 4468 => 2.0 angstroms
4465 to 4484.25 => -1.1 angstroms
